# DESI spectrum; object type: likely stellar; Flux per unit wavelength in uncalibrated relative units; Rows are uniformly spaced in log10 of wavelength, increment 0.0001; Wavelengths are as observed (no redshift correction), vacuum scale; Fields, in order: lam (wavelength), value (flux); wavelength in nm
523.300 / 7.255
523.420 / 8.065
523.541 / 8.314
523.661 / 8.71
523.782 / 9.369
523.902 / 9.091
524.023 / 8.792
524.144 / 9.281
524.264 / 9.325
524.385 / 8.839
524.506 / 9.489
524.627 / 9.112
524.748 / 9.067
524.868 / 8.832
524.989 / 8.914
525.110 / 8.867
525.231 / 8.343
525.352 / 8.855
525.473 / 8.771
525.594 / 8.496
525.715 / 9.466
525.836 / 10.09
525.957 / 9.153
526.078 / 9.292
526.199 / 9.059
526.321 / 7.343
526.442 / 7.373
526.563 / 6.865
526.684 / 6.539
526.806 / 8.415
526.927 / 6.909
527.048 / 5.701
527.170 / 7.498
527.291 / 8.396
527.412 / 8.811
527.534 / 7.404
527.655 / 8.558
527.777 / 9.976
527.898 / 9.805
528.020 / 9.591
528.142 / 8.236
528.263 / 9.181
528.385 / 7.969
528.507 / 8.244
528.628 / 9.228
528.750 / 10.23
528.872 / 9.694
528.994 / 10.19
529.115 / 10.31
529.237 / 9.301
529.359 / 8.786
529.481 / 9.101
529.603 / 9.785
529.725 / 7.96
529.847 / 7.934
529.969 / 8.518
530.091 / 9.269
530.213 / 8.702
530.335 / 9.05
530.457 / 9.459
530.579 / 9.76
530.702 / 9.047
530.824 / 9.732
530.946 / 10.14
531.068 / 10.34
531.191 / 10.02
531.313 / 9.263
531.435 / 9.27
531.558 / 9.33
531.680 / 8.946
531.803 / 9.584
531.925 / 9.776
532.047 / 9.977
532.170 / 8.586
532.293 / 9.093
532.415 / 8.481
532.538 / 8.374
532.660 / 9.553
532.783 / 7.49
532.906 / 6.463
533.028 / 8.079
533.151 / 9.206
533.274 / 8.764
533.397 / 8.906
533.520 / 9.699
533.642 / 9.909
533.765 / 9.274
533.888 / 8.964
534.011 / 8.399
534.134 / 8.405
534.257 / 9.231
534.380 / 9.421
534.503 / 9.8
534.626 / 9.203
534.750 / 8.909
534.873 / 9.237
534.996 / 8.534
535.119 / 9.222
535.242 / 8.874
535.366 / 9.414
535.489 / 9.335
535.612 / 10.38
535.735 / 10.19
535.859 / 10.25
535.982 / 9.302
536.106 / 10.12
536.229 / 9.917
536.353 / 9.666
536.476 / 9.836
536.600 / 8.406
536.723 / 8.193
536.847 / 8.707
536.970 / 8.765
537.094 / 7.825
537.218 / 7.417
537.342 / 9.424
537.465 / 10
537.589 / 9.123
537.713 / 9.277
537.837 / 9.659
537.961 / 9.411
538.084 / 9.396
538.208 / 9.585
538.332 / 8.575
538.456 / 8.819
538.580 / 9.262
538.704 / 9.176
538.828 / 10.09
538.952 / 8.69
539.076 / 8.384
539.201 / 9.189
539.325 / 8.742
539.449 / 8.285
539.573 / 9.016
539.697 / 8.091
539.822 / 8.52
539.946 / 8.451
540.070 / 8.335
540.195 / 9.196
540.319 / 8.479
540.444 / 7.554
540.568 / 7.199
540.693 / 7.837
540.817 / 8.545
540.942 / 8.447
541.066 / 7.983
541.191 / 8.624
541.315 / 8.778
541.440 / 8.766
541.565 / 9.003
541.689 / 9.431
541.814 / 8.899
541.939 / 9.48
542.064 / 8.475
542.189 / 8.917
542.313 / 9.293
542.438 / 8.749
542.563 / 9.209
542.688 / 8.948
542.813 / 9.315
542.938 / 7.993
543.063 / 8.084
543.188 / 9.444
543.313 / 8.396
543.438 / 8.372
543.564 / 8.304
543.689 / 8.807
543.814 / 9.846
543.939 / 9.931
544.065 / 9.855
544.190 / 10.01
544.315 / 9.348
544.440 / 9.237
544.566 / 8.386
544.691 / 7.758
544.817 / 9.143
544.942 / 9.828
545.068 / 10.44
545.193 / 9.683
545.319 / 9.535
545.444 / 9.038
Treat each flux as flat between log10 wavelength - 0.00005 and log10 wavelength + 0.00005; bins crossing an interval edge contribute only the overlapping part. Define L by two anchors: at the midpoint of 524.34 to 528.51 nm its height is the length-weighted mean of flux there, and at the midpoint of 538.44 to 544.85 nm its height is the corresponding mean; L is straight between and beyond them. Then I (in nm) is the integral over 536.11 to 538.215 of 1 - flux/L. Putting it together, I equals -0.10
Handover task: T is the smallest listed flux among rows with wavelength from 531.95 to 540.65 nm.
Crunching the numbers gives 6.463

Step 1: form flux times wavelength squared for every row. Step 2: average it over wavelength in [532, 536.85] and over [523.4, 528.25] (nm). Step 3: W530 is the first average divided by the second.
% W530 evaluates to 1.1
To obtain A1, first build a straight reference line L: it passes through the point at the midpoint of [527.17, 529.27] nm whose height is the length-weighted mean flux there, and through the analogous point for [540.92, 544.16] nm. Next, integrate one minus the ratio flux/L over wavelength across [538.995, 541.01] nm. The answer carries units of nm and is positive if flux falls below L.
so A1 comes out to 0.12 nm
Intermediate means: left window 9.08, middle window 8.39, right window 8.92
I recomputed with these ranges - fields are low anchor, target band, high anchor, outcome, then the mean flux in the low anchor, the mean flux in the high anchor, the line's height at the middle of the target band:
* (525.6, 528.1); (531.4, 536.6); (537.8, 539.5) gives -0.23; 8.31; 9.09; 8.78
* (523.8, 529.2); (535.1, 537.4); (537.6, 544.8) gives -0.11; 8.73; 8.84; 8.8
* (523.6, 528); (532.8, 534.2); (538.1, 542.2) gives -0.01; 8.59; 8.69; 8.64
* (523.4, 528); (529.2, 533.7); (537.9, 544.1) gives -0.22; 8.57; 8.8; 8.66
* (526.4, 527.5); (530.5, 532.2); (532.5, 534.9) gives -0.25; 7.39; 8.86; 8.35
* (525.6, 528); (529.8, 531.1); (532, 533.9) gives -0.10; 8.27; 8.79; 8.58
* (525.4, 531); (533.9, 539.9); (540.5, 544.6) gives -0.20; 8.77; 8.85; 8.82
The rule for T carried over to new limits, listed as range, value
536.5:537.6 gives 7.417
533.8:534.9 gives 8.399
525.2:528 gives 5.701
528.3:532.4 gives 7.934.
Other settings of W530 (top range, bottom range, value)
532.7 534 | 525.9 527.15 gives 1.16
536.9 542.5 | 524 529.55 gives 1.06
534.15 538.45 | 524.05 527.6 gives 1.14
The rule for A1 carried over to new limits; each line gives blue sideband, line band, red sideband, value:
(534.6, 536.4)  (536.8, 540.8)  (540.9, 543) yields 0.178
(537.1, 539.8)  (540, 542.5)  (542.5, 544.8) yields 0.105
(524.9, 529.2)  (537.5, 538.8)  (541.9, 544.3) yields -0.053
